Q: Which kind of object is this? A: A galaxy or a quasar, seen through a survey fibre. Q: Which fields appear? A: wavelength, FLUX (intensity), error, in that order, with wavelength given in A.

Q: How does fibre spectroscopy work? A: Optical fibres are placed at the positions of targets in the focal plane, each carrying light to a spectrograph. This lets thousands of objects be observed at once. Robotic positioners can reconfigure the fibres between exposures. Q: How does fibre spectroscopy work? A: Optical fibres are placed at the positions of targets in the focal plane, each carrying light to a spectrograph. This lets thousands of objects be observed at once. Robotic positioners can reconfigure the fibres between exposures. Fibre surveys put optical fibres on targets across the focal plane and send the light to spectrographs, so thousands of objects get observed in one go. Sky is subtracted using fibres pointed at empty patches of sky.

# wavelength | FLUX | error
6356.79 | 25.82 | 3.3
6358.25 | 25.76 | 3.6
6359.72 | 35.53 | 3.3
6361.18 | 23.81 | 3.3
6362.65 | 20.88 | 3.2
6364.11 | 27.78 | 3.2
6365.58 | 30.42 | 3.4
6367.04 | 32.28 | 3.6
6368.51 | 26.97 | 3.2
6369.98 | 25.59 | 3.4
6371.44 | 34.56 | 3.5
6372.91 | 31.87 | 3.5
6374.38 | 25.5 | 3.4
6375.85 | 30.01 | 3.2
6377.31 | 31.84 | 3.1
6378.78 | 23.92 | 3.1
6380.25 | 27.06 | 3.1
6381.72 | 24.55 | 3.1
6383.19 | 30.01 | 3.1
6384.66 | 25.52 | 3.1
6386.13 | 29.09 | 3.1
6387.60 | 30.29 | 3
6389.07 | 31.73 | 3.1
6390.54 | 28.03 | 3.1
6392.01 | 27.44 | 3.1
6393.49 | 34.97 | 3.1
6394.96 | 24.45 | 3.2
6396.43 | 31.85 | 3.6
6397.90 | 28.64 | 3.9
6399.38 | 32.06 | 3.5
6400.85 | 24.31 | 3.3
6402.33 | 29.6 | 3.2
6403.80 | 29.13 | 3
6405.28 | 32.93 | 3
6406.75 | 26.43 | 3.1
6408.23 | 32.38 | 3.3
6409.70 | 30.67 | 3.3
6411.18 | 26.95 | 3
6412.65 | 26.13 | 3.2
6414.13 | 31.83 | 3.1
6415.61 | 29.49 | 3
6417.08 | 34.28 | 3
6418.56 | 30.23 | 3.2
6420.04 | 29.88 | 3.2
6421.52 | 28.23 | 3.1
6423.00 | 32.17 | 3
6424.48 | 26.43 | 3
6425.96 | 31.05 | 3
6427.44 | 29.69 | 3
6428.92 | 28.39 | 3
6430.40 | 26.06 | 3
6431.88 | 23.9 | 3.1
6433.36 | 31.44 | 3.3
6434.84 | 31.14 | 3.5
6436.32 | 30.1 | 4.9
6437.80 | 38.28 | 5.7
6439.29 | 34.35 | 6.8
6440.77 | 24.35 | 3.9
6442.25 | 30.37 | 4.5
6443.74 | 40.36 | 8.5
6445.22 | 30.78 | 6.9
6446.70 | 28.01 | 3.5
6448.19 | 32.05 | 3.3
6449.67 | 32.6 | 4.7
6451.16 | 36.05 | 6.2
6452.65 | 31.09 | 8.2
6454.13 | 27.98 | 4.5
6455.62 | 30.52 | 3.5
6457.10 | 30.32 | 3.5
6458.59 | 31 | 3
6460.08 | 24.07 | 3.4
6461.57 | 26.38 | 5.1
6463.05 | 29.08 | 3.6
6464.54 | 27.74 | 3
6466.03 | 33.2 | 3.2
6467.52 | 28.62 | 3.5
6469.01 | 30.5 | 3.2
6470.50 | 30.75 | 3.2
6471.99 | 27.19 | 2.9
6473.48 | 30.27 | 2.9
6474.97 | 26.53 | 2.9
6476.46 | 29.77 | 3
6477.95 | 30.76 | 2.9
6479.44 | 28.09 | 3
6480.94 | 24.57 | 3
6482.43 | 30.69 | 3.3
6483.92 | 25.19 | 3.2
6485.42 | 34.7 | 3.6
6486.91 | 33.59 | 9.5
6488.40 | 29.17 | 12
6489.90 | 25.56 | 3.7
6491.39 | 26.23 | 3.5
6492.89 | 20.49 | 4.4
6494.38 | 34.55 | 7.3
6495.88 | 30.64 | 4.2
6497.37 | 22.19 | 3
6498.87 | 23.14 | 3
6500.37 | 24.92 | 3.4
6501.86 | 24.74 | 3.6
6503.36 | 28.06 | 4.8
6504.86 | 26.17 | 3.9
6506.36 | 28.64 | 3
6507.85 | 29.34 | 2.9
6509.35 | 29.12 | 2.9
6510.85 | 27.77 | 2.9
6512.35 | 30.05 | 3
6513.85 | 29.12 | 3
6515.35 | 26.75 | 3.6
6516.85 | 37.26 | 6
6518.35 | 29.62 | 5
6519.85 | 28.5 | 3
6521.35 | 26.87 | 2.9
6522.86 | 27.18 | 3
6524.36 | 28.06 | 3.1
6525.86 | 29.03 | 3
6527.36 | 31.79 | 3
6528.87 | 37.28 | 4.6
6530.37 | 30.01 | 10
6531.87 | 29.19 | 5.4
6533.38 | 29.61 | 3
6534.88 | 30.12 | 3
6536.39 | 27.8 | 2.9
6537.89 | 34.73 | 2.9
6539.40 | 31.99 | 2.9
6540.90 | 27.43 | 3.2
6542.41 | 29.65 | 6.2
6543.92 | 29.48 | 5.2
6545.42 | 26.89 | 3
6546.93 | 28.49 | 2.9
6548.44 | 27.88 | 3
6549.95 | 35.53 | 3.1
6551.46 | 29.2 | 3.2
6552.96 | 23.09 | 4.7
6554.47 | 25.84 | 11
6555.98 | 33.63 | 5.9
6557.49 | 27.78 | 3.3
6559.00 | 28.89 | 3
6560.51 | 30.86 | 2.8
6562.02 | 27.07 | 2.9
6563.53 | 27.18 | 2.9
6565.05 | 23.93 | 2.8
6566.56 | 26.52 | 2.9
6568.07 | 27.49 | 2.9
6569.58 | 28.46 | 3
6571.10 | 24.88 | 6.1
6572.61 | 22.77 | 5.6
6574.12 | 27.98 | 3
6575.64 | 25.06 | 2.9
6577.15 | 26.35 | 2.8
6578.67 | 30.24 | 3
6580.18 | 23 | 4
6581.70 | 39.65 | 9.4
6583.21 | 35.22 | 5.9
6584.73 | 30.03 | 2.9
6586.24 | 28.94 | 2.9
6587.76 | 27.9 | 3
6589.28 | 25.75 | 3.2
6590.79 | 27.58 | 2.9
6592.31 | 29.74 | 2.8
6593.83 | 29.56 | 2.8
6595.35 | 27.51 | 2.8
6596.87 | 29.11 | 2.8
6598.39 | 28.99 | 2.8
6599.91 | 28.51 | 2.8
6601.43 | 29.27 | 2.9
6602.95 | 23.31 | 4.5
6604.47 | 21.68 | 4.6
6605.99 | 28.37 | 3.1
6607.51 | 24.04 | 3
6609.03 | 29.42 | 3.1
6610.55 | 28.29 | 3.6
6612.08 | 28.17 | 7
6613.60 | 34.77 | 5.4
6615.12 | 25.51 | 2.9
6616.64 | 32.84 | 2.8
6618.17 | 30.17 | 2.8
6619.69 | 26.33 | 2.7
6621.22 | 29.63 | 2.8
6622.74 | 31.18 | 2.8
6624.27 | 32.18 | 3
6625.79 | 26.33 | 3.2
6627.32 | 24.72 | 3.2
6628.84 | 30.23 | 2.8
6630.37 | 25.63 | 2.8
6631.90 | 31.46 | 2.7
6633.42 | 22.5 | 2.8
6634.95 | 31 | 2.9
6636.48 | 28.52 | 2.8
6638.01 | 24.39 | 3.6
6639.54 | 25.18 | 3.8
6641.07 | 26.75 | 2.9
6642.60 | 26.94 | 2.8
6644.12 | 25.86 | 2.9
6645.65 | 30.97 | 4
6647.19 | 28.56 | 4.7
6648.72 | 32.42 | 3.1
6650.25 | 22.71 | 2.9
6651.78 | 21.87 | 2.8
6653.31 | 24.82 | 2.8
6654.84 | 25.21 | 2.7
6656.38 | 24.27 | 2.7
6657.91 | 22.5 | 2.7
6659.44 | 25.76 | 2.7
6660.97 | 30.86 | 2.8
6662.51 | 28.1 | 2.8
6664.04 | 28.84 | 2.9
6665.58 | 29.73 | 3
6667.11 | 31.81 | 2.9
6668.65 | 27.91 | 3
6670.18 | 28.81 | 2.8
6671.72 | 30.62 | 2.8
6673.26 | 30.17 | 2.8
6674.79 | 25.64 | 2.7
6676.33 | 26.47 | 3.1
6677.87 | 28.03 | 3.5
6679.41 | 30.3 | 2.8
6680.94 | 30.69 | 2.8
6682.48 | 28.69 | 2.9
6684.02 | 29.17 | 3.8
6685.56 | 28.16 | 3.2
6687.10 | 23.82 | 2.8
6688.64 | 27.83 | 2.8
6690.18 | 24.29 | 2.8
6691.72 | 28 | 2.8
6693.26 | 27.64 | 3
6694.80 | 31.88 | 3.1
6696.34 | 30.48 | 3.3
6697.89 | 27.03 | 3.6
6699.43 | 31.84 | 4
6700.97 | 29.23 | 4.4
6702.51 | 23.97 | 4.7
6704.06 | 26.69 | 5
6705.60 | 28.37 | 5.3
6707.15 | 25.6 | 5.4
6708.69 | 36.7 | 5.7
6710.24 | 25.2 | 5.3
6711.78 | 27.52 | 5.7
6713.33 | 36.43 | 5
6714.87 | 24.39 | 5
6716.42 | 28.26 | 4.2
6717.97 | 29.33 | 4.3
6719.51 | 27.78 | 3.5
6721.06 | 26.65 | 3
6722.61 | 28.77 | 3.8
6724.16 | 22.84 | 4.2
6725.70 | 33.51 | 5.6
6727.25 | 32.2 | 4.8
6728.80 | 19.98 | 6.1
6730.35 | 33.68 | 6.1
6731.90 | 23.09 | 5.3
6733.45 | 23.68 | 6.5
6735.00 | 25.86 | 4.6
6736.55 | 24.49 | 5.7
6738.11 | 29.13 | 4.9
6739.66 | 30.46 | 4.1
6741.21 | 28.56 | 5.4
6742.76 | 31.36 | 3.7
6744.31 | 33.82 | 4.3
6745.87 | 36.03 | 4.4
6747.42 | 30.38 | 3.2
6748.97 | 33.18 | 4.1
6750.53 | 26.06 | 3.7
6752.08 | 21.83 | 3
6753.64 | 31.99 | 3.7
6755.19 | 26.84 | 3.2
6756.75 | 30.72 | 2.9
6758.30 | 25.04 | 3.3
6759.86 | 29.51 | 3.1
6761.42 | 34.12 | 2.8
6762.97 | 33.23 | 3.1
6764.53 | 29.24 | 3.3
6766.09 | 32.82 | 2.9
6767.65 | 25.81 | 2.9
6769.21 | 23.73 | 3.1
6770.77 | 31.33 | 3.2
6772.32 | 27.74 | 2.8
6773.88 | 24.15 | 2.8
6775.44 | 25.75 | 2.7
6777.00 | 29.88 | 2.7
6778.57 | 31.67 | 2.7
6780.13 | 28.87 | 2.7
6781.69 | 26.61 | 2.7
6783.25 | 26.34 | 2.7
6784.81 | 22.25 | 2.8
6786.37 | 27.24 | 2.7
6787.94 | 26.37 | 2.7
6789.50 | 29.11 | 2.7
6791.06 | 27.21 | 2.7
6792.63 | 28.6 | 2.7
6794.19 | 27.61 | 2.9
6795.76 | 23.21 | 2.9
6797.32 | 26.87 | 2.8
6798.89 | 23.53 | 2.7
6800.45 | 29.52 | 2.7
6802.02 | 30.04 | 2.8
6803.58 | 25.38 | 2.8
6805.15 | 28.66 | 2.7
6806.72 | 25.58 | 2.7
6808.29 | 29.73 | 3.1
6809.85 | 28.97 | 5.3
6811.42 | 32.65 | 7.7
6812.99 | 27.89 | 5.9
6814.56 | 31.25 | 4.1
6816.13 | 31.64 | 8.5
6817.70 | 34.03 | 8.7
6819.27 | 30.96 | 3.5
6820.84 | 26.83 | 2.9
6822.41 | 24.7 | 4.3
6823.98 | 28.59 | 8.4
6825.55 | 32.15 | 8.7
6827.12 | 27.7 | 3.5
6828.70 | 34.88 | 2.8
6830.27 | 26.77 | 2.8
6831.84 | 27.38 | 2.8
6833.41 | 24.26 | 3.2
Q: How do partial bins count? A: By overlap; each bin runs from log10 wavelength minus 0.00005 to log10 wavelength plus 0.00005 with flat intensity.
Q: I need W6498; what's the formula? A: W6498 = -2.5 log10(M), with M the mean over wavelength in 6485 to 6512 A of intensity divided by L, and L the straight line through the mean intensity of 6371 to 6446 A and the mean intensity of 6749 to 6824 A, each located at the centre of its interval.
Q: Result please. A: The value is 0.06 mag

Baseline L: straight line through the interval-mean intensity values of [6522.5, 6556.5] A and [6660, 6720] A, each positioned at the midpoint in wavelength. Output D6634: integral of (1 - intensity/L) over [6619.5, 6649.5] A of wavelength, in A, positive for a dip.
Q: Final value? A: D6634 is 1.0 A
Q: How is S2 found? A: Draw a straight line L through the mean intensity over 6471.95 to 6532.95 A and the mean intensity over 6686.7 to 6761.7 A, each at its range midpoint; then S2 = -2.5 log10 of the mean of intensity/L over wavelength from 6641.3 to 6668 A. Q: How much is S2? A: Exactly 0.054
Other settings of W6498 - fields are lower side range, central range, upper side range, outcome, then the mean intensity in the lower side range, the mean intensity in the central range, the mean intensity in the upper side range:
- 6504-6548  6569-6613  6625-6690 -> 0.02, 29.6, 27.9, 27.5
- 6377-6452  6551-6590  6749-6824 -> 0.04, 29.8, 28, 28.2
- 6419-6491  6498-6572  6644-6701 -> 0.02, 29.8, 28.7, 27.9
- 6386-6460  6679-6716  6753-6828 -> 0.01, 30.1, 28.5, 28.4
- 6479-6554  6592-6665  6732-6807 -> 0.04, 28.8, 27.6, 28.1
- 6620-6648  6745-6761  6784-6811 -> -0.07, 27.9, 29.3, 27.1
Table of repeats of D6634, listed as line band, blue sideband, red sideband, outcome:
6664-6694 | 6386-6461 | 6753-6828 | 0.6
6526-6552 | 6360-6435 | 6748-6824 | -1.5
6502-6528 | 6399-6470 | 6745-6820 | 0.7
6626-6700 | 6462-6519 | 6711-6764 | 2.8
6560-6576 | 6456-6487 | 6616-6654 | 1.0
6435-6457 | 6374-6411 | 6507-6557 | -2.0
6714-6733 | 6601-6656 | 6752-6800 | 0.1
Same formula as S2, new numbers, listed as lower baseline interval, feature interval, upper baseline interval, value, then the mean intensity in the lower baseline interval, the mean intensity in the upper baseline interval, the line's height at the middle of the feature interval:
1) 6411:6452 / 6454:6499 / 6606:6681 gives 0.05 mag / 30.6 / 27.9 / 30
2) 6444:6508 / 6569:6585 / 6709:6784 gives 0.01 mag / 28.8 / 28.6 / 28.7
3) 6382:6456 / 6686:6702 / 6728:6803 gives 0.01 mag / 30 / 28.1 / 28.5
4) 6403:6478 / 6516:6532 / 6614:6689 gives -0.05 mag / 30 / 27.8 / 29.2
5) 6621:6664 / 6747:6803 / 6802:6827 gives 0.03 mag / 27.2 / 29.3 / 28.8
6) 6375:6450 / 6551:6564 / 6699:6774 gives 0.04 mag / 29.7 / 28.7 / 29.2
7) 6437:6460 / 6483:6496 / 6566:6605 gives 0.06 mag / 31.6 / 27.9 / 30.5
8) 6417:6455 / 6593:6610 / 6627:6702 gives 0.05 mag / 30.7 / 27.7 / 28.5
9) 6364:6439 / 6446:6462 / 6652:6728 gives -0.03 mag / 29.4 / 28.2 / 29.2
